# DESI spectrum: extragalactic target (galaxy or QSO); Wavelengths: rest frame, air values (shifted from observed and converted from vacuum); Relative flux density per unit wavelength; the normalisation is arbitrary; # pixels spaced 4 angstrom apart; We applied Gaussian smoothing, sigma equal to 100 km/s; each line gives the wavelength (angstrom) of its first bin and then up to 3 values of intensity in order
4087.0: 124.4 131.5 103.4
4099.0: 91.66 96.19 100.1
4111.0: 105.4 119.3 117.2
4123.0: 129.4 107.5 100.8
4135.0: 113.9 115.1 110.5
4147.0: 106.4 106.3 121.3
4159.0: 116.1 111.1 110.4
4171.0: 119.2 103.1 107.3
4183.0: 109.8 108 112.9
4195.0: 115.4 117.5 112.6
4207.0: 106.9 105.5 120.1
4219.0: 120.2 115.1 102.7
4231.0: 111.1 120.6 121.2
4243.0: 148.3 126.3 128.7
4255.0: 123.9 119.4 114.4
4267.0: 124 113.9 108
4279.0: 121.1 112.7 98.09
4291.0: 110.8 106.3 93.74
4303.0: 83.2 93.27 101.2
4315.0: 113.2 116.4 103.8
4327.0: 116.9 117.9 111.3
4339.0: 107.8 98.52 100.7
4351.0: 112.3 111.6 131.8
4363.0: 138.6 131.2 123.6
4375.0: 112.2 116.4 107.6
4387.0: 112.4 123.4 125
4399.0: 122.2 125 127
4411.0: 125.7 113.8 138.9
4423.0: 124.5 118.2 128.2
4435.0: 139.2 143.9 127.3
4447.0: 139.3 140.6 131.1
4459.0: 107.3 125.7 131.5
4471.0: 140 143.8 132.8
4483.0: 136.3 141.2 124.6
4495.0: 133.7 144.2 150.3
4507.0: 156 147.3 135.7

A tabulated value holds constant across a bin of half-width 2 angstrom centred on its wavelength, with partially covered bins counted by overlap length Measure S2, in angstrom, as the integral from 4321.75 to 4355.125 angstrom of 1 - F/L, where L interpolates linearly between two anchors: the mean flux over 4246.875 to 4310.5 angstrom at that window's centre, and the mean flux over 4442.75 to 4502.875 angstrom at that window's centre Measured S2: 2.5 angstrom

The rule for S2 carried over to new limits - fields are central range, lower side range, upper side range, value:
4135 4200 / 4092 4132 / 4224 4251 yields 1.2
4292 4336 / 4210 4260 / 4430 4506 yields 7.1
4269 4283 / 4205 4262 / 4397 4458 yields 0.8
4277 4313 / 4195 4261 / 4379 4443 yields 5.5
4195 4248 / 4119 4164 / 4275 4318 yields -4.5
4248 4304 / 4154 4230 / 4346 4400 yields 1.7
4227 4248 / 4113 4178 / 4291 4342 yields -2.8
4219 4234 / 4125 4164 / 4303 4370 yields 0.0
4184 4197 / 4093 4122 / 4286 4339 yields -0.8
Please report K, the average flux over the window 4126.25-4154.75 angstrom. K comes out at 109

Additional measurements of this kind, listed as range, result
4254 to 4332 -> 109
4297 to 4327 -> 102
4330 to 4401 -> 117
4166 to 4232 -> 112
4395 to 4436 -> 126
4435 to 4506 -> 135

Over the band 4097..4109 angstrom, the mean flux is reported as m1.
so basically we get 96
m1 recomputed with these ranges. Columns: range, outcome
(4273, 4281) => 115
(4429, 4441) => 137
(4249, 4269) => 122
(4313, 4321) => 115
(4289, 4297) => 109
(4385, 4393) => 118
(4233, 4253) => 129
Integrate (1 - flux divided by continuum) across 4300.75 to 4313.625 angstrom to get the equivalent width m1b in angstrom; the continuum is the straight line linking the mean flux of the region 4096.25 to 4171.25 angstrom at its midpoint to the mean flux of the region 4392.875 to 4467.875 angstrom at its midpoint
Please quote 2.9 angstrom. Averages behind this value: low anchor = 110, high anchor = 128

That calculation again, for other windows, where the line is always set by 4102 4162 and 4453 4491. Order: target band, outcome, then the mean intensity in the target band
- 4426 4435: 0.1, 127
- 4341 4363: 2.0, 113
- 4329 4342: 1.3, 111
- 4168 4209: 1.2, 111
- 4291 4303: 2.2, 99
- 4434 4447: -0.7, 137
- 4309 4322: 1.3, 110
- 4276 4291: 1.2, 110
